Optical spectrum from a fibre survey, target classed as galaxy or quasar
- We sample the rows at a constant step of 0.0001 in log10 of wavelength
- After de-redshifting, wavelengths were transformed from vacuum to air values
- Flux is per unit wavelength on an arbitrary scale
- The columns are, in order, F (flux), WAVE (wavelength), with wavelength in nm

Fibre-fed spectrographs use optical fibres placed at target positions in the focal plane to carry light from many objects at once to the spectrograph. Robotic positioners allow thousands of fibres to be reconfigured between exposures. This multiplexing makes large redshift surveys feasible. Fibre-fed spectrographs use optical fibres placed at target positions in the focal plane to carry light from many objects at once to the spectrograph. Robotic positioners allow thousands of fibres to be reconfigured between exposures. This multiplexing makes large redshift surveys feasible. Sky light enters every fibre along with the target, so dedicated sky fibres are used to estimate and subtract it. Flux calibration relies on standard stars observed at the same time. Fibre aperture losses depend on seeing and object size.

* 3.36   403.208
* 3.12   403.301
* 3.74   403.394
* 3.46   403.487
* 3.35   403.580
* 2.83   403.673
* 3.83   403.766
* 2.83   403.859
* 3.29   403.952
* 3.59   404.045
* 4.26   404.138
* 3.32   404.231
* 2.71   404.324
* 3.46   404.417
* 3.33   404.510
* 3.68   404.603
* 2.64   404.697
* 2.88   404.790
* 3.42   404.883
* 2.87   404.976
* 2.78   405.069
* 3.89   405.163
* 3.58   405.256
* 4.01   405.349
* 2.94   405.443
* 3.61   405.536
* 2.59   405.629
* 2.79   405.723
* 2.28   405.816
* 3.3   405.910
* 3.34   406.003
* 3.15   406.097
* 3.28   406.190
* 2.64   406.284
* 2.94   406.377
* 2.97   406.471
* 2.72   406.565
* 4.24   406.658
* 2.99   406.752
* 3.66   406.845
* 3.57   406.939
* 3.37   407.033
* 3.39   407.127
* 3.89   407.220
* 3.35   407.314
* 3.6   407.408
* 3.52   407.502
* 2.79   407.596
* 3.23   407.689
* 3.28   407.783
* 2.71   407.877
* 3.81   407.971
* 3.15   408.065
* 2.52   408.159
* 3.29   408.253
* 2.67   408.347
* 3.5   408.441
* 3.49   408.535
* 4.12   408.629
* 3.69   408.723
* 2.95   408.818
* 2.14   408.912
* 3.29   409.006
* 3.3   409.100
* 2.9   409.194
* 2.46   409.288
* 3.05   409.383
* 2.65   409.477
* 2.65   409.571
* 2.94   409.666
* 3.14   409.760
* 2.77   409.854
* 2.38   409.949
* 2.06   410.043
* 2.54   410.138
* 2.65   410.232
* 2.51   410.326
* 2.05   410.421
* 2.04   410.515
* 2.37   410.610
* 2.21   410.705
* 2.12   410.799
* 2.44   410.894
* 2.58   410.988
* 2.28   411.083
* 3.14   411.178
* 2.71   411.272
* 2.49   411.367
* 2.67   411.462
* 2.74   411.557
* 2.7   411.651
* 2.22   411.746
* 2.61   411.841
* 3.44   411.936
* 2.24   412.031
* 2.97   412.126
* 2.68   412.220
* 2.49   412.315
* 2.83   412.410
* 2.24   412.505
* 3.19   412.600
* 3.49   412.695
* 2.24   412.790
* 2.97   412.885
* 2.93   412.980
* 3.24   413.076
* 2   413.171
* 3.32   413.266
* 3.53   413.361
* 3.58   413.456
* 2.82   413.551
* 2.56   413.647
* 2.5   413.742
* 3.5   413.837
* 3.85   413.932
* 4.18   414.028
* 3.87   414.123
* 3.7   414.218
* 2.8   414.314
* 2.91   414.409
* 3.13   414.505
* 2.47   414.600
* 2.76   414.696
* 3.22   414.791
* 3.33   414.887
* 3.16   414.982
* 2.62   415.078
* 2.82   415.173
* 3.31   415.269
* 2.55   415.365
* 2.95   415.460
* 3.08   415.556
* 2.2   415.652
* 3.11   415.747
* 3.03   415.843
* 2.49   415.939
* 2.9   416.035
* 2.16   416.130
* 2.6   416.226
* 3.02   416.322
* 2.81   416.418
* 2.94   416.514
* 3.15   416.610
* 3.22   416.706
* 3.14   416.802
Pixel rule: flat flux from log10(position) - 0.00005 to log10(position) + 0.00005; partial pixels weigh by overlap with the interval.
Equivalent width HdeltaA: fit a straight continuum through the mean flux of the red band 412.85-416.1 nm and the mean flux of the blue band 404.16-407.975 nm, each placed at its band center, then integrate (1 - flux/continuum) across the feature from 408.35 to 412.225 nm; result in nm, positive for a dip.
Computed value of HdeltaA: 0.504 nm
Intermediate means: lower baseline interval 3.23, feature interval 2.73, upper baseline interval 3.04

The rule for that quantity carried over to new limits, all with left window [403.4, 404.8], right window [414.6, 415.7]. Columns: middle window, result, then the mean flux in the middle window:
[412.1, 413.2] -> 0.08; 2.78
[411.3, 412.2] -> 0.10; 2.68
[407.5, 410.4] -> 0.17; 2.96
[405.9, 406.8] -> 0.02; 3.15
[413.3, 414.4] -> -0.15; 3.34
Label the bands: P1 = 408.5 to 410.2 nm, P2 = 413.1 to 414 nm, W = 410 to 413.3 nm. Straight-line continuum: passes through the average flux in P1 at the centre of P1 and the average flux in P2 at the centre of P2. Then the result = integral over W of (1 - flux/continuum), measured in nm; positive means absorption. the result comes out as 0.45 nm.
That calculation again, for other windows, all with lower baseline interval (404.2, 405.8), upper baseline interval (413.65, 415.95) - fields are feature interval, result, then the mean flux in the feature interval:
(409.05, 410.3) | 0.160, 2.73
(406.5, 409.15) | -0.117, 3.29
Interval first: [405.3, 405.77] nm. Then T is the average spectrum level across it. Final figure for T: 3.19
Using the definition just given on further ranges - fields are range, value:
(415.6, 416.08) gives 2.75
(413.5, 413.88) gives 2.84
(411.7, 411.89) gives 2.42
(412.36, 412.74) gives 2.93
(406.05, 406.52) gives 2.99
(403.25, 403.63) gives 3.41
